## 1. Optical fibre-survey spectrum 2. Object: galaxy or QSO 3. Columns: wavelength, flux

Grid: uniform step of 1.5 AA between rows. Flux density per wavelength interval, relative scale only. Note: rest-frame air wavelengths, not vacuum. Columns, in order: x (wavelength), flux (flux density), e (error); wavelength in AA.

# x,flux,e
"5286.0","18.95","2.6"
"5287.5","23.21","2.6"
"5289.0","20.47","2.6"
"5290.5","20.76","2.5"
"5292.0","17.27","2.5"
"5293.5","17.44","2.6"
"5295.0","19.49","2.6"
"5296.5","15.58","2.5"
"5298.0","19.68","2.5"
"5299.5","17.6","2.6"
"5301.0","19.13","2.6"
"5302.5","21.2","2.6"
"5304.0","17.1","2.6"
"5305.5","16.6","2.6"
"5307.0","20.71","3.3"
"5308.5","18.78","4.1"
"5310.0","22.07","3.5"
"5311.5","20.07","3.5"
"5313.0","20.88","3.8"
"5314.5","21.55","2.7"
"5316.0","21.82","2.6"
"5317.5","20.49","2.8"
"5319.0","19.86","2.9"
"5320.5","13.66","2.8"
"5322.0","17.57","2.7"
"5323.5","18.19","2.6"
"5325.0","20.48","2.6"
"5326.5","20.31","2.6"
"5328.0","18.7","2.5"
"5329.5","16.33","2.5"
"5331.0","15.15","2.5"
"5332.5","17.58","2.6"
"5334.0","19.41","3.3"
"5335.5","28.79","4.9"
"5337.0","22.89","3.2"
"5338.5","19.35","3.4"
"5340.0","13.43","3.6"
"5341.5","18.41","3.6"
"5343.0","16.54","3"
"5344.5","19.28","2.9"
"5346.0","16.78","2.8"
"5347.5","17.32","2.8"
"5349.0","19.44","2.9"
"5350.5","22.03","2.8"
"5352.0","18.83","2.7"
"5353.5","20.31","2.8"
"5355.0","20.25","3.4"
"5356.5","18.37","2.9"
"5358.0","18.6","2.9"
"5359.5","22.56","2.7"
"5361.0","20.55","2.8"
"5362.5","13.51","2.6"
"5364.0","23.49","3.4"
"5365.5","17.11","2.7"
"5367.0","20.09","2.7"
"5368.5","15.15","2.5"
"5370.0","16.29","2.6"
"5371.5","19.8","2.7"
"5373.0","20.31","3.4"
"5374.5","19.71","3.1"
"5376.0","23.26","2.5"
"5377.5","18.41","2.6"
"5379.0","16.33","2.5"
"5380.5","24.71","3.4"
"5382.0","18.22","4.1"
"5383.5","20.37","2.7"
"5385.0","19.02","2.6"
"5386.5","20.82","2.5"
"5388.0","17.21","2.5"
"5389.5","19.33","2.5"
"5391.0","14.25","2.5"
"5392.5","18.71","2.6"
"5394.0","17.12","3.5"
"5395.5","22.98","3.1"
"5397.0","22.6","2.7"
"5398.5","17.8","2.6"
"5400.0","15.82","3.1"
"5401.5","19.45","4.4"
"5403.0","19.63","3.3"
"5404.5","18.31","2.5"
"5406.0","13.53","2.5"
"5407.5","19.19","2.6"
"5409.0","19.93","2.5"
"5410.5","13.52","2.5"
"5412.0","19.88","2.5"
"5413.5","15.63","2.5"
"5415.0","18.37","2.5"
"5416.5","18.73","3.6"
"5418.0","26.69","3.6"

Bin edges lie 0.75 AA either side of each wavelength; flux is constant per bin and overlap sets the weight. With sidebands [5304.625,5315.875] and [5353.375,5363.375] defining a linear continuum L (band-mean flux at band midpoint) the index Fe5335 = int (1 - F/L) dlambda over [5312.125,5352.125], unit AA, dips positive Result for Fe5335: 1.25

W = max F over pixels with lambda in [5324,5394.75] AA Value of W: 28.79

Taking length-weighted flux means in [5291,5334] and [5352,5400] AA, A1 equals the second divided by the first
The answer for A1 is 1.02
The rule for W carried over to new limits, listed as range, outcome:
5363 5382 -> 24.71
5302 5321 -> 22.07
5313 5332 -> 21.82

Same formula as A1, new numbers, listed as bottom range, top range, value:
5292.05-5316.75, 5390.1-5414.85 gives 0.93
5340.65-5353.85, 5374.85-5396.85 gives 1.04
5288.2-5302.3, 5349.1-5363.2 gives 1.04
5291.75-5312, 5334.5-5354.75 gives 1.04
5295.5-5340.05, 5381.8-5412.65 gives 0.96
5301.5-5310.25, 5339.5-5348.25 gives 0.89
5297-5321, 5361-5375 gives 0.95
